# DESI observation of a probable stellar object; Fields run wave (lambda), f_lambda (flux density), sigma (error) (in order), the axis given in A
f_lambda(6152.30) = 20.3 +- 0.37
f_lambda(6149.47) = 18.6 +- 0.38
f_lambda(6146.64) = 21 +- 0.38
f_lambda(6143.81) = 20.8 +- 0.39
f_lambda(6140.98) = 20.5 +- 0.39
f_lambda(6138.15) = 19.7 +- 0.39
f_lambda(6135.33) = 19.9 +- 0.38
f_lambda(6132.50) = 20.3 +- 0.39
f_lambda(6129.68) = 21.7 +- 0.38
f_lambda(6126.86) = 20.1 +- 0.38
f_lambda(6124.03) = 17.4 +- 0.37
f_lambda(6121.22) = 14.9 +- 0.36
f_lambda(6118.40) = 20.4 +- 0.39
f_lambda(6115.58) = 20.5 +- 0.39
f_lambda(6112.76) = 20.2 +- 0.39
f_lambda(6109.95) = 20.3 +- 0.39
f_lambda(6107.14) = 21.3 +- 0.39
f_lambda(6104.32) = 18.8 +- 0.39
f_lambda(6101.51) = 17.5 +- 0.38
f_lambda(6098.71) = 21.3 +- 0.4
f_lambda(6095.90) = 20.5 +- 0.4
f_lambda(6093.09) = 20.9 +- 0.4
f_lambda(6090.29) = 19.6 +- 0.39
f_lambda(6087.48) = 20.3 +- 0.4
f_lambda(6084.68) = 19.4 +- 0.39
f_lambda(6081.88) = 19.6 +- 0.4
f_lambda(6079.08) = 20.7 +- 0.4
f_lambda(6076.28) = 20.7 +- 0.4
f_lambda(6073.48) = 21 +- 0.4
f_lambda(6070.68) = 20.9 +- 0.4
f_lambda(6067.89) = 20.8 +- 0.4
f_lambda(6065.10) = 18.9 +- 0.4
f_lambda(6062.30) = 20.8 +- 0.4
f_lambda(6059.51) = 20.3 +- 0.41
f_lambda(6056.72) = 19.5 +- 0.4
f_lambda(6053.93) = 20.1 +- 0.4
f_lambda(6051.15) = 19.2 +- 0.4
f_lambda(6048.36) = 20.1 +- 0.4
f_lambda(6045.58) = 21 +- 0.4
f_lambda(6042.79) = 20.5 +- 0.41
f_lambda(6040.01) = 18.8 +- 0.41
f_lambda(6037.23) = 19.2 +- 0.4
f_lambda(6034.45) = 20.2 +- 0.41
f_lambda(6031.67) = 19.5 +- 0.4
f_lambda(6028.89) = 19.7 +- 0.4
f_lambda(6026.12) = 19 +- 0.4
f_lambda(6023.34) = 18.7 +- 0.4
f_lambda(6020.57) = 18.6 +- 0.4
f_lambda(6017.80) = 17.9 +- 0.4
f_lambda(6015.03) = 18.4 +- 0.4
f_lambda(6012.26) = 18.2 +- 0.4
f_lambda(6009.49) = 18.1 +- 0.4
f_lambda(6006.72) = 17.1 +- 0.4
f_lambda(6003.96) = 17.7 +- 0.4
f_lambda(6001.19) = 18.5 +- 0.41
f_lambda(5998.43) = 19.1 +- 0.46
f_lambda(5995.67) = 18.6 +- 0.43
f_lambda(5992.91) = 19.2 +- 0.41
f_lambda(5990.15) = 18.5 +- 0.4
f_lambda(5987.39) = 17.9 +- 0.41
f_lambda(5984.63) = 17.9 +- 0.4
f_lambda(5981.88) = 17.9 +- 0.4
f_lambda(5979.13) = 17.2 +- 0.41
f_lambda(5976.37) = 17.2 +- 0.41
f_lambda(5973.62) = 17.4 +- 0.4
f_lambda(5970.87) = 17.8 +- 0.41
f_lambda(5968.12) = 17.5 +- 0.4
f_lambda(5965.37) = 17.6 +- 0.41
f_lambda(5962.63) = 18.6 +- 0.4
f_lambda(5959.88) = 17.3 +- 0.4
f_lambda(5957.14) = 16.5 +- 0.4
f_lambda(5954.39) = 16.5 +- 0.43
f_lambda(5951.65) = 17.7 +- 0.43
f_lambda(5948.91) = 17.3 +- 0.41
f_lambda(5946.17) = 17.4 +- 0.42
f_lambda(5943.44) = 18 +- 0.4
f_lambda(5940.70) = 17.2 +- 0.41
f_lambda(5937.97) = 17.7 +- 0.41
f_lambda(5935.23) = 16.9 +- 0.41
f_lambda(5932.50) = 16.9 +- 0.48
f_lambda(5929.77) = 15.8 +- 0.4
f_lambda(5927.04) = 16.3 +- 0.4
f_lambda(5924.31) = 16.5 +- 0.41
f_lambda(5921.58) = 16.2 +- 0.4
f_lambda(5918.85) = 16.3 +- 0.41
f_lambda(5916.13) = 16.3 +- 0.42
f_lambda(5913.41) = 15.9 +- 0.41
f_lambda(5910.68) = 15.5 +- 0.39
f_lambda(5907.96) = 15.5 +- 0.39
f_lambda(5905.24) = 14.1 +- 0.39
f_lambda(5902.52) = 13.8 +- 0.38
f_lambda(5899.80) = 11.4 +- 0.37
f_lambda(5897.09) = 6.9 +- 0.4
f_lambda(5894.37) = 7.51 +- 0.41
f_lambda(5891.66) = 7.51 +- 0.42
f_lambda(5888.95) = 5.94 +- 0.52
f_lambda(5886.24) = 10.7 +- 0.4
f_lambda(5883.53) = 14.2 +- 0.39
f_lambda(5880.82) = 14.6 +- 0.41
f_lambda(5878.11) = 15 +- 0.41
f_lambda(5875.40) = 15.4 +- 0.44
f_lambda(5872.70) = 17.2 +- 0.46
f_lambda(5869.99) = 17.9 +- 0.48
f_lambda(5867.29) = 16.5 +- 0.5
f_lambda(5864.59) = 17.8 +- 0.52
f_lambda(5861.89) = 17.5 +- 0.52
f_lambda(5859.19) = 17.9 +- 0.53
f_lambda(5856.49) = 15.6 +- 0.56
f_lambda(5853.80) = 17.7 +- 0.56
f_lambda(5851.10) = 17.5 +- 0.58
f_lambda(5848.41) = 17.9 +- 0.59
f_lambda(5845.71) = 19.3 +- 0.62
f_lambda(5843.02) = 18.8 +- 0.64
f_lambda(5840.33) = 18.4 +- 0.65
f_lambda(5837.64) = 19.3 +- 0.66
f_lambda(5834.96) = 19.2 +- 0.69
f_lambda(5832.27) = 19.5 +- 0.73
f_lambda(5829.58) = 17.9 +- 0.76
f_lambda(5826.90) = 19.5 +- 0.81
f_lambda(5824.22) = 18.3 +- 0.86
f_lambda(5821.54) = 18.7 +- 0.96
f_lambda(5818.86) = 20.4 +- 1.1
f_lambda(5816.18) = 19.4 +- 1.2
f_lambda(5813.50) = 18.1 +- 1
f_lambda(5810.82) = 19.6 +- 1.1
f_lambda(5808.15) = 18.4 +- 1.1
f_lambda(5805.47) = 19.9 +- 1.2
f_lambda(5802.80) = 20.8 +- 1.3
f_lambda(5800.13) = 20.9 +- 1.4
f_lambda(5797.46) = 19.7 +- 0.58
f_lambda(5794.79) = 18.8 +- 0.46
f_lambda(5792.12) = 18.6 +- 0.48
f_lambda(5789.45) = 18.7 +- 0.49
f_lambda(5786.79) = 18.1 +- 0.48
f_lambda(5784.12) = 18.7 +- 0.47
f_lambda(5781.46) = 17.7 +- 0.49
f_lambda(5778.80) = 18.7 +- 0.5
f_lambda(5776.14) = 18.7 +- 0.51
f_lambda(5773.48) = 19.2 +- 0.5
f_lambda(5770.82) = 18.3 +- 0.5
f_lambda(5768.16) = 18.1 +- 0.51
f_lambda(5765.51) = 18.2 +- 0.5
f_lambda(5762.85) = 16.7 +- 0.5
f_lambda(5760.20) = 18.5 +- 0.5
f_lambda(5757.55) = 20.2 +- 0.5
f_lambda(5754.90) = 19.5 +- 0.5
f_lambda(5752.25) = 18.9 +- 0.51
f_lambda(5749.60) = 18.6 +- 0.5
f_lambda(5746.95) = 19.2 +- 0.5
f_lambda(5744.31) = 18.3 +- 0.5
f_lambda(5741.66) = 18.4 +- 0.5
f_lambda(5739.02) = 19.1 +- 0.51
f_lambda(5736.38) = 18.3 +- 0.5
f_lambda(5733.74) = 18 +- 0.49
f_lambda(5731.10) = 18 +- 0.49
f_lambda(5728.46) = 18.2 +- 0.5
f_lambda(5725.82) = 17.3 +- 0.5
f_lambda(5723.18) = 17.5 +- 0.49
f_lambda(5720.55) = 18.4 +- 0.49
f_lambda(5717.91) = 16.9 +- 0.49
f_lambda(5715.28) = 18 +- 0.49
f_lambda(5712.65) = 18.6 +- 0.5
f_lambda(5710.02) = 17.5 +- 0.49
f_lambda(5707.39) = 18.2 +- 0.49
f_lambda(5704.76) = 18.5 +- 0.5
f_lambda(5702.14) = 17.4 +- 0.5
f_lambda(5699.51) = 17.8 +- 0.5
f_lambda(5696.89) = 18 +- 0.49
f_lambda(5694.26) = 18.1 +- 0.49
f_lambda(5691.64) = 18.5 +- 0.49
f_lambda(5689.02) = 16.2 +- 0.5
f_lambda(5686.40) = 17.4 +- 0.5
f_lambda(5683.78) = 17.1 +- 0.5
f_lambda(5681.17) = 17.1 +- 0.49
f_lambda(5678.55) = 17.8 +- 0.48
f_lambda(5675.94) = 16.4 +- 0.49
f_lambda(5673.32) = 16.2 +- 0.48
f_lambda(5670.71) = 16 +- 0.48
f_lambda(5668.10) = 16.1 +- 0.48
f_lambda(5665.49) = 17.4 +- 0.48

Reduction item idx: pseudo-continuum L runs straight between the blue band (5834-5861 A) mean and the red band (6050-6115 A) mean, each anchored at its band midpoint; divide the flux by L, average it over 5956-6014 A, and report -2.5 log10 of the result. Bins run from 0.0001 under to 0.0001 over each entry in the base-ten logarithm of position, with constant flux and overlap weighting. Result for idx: 0.08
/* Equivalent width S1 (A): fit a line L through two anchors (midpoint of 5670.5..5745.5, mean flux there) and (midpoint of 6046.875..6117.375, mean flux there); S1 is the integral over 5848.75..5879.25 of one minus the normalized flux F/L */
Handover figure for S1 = 2.9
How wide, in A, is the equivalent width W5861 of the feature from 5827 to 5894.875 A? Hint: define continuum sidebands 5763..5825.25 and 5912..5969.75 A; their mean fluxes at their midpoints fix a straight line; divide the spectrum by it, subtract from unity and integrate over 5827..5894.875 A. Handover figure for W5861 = 7.7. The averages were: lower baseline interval 18.9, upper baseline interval 17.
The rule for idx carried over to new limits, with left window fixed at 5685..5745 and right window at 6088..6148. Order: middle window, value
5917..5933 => 0.16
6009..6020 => 0.07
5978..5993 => 0.07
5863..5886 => 0.18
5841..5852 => 0.01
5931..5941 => 0.11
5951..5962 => 0.12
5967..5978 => 0.10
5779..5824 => -0.04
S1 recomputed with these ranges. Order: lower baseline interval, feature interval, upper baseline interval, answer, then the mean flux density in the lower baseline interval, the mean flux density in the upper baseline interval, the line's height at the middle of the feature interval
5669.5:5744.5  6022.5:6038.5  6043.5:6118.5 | 0.3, 17.7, 20.2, 19.8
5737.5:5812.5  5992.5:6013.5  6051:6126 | 1.4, 18.9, 19.9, 19.6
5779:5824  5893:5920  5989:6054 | 8.2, 19.1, 19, 19.1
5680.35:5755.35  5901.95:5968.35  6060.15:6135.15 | 8.7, 18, 20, 19.1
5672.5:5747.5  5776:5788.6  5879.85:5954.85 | -1.3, 17.8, 14.5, 16.7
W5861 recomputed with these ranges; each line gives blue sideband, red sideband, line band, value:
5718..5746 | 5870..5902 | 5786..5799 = -2.7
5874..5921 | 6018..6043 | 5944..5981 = -3.4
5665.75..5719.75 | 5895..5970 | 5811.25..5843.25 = -4.6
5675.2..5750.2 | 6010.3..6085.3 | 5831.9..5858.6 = 0.5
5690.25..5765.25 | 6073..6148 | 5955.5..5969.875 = 1.3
